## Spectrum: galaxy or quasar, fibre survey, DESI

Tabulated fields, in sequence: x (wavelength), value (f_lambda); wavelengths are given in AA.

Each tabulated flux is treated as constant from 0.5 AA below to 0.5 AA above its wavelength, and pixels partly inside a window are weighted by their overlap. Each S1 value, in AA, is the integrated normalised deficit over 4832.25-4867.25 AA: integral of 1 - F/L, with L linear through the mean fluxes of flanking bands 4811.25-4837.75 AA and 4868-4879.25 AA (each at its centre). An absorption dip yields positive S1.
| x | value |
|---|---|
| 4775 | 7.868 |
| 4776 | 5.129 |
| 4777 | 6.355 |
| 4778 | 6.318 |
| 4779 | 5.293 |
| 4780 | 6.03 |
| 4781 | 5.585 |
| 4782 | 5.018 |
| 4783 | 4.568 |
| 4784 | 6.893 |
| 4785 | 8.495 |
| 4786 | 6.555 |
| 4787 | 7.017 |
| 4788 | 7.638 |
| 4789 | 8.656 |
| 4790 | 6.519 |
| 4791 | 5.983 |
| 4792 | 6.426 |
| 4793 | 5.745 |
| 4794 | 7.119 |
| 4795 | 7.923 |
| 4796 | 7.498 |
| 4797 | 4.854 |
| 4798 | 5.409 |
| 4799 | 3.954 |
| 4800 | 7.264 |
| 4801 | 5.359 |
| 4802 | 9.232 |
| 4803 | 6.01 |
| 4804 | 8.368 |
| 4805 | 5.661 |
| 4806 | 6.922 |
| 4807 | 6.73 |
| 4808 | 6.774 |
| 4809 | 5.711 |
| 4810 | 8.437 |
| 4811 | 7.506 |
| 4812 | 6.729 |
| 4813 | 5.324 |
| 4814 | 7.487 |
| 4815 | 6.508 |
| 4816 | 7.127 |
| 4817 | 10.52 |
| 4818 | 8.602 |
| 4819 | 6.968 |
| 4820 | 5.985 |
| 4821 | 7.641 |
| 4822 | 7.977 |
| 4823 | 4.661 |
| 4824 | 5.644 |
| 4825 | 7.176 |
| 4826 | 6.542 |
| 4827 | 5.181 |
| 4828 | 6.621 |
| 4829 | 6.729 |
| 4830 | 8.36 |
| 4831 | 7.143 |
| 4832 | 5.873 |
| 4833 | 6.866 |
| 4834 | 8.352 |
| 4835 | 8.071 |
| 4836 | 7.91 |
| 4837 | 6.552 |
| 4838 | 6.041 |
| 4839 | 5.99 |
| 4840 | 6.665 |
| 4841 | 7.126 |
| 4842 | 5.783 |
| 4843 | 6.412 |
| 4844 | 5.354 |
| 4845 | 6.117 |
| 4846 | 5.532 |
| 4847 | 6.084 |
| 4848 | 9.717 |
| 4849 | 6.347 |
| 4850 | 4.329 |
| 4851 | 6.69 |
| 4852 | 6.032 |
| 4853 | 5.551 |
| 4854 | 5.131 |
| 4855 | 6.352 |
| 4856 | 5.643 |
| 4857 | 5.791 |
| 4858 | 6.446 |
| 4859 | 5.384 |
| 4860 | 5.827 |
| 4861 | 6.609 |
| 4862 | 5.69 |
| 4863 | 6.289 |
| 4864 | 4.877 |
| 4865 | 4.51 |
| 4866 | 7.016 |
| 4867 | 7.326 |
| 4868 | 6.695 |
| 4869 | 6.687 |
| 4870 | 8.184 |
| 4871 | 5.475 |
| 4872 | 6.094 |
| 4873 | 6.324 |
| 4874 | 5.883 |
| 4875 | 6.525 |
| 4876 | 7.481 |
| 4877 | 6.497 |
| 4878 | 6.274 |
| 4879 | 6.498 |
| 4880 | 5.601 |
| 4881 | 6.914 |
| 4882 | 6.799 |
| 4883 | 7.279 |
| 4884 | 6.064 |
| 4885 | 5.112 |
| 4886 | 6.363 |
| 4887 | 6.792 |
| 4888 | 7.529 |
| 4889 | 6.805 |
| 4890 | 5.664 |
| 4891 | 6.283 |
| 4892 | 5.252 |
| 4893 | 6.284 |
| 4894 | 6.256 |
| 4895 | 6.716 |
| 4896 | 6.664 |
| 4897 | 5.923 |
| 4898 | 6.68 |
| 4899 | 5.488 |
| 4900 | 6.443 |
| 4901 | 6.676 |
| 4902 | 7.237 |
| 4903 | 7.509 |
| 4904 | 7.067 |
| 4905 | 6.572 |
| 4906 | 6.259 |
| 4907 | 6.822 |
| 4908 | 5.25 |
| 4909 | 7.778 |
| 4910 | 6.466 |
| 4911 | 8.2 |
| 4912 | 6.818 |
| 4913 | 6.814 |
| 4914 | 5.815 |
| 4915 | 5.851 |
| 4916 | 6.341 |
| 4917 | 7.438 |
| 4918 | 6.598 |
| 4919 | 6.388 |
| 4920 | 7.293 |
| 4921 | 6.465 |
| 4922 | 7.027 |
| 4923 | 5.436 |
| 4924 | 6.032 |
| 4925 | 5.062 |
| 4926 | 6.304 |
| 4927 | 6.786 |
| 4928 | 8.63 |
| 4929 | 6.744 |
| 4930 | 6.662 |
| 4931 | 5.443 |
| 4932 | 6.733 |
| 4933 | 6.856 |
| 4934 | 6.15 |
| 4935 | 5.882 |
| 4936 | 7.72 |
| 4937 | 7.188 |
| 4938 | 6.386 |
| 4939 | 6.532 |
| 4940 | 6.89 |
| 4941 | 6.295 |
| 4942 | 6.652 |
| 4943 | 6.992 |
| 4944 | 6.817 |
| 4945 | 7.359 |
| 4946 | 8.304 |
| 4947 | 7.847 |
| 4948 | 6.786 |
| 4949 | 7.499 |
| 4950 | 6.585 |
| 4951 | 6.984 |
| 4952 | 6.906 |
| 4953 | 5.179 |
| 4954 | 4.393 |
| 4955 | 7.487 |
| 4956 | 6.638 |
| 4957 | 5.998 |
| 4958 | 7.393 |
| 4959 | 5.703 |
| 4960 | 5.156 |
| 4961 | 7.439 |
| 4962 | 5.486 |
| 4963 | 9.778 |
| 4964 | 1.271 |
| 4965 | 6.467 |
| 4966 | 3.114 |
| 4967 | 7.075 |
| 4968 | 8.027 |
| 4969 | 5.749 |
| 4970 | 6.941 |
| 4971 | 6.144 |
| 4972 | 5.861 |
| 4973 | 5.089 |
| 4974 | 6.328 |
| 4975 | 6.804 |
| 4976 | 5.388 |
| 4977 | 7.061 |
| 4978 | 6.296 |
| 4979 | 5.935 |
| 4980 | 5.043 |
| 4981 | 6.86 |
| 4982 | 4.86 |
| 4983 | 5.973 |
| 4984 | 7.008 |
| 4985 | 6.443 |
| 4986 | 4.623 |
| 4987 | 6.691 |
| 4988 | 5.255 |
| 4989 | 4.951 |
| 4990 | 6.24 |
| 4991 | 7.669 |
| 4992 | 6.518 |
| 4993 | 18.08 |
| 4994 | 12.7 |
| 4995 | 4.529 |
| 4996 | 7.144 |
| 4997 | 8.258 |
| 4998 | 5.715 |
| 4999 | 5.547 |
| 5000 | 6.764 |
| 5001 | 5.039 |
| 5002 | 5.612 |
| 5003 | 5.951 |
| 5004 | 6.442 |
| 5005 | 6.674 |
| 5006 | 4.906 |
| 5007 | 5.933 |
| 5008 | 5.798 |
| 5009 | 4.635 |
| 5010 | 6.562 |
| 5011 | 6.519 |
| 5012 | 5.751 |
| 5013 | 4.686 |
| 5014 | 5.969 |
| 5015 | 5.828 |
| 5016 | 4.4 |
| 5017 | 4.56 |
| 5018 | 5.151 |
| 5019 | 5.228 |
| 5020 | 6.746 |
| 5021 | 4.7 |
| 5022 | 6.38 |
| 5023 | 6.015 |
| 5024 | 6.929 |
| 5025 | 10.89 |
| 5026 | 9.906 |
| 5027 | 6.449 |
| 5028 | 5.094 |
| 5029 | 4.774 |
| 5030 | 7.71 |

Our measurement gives 2.54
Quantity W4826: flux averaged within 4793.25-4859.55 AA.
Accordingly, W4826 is 6.63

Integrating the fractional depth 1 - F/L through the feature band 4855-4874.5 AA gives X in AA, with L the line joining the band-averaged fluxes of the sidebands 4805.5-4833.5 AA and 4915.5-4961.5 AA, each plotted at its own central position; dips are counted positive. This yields 1.90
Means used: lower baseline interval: 6.92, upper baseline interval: 6.64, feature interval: 6.15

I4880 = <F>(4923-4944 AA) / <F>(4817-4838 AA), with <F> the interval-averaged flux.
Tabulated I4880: 0.94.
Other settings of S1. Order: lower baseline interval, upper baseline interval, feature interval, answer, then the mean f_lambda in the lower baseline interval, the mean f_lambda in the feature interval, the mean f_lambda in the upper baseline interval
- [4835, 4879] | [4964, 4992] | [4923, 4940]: -1.2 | 6.28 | 6.55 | 5.99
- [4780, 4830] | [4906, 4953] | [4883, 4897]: 0.8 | 6.73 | 6.31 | 6.71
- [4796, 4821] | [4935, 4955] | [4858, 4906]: 3.1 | 6.84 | 6.38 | 6.8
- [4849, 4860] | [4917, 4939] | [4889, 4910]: -0.6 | 5.77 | 6.45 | 6.58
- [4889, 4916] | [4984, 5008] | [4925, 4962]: -0.1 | 6.49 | 6.66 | 6.84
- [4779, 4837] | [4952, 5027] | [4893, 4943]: -0.7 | 6.79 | 6.6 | 6.33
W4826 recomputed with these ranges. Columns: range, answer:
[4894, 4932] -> 6.58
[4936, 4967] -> 6.48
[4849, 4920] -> 6.36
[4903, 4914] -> 6.79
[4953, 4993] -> 6.22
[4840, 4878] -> 6.22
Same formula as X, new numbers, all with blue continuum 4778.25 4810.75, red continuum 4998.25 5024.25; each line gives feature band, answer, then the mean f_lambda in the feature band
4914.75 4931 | -1.3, 6.54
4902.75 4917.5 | -1.5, 6.72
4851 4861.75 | 0.7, 5.91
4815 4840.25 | -2.3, 7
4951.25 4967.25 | -0.1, 5.97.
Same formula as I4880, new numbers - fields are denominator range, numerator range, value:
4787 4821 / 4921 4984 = 0.93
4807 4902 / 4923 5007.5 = 1.00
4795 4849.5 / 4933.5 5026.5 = 0.95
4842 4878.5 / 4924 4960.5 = 1.07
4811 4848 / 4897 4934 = 0.97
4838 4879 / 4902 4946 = 1.07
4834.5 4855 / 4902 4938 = 1.04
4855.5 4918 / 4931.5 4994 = 1.03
